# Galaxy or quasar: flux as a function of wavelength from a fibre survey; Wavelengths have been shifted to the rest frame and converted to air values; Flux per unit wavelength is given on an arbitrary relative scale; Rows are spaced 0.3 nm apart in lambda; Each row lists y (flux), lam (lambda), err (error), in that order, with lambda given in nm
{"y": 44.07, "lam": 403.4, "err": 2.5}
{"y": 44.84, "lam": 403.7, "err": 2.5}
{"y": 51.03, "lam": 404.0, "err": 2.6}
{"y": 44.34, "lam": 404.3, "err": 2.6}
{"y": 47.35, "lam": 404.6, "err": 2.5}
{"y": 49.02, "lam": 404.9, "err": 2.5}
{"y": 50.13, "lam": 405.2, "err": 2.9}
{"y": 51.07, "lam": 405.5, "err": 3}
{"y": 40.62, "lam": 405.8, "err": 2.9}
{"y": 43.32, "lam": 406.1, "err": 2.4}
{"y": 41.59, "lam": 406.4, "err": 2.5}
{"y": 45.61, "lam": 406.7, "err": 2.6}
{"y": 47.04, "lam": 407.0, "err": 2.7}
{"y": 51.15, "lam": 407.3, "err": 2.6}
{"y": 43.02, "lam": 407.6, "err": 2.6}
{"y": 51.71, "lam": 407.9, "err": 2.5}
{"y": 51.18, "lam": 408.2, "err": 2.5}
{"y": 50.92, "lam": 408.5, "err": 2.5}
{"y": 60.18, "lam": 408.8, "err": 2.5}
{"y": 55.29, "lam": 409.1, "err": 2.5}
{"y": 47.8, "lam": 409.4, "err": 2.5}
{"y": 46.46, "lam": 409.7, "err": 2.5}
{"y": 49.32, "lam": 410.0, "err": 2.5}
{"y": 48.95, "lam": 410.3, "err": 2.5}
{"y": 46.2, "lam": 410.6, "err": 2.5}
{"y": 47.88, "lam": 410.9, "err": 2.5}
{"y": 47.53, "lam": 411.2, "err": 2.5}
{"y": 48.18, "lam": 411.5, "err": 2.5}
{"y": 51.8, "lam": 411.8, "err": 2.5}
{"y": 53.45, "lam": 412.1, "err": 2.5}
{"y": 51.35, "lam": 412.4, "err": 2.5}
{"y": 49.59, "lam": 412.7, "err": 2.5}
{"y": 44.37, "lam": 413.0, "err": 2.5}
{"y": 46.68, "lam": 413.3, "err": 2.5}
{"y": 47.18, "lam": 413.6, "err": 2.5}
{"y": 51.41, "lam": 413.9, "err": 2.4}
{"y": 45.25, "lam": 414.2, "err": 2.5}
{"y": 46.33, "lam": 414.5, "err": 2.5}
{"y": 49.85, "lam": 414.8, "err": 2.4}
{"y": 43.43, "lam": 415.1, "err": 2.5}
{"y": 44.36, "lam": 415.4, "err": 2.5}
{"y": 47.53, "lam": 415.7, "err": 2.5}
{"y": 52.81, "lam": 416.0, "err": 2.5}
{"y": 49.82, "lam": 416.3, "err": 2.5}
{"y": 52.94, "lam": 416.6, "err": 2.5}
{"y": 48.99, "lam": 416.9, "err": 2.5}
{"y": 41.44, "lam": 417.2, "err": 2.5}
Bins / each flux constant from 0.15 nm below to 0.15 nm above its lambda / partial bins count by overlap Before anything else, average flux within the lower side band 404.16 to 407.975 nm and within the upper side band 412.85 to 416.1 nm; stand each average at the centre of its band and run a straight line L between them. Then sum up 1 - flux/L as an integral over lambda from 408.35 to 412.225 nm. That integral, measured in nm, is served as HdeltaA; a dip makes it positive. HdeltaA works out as -0.29 nm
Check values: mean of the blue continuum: 46.5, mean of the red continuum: 47.1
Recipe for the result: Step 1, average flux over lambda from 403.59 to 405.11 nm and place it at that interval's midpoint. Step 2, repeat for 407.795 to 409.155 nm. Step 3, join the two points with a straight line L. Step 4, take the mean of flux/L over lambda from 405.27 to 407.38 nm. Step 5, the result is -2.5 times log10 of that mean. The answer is 0.11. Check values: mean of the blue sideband 47.5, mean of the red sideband 53.8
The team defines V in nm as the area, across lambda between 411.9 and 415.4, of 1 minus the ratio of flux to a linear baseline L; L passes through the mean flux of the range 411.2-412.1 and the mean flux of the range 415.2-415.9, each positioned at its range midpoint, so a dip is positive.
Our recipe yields 0.01 nm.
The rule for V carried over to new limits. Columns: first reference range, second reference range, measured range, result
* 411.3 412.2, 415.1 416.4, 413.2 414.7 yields 0.05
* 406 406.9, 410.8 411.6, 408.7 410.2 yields -0.17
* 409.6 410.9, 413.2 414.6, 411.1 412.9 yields -0.10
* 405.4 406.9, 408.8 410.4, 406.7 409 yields -0.15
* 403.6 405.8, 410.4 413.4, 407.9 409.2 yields -0.15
